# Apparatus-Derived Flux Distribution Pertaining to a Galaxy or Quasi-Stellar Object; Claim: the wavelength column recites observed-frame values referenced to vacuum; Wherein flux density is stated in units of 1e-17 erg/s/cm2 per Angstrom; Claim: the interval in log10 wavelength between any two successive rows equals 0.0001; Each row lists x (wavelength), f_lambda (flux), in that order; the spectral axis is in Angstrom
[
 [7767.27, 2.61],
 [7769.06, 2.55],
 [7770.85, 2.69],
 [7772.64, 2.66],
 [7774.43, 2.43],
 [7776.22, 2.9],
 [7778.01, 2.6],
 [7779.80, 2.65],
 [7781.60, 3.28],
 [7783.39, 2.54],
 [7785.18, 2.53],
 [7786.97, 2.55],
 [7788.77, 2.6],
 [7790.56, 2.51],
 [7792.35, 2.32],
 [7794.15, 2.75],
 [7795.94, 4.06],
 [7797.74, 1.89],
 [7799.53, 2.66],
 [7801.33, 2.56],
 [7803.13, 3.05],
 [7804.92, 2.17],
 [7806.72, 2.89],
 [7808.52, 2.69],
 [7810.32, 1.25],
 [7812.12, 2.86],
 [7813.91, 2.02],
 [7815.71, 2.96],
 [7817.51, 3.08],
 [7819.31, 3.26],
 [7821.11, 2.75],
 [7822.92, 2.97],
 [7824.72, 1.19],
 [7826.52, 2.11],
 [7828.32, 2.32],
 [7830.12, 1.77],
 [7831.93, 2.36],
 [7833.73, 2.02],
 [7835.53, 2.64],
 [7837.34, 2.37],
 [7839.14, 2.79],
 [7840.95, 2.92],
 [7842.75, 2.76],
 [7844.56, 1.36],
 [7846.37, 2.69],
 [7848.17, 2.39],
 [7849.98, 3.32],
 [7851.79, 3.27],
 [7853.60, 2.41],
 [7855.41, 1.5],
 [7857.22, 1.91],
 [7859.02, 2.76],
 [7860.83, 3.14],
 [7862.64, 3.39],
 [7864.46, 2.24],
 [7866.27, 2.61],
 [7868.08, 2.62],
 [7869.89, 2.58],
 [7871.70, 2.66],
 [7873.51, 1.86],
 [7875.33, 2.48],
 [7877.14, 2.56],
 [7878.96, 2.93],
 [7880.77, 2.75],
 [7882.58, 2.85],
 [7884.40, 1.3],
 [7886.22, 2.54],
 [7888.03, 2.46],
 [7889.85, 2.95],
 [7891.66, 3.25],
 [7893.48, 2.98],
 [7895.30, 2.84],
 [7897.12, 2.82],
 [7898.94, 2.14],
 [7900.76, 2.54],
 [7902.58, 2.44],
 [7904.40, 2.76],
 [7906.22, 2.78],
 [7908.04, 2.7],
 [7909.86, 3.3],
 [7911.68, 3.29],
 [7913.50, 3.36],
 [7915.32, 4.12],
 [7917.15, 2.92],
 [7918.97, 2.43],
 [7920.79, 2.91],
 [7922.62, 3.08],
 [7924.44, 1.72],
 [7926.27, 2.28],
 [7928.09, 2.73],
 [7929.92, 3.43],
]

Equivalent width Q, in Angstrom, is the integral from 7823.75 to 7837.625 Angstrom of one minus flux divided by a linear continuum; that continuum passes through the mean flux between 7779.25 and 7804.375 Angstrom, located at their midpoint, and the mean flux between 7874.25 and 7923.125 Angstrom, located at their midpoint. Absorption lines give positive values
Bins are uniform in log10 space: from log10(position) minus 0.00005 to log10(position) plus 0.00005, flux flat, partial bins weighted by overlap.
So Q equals 3.3 Angstrom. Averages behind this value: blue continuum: 2.7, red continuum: 2.79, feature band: 2.09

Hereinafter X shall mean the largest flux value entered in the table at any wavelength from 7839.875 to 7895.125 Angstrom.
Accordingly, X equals 3.39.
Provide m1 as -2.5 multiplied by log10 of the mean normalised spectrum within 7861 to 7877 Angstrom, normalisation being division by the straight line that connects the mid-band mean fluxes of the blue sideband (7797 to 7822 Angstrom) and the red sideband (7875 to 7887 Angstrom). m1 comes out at -0.03 mag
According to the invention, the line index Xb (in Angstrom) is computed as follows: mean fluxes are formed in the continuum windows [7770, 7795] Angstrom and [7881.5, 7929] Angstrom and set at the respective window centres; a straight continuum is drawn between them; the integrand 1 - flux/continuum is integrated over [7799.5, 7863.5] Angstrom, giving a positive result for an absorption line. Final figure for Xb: 4.1 Angstrom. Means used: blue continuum 2.64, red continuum 2.75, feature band 2.51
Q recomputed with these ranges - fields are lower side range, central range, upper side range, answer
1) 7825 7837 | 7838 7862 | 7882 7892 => -3.0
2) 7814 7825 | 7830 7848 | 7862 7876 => 1.8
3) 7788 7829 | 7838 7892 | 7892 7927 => 2.8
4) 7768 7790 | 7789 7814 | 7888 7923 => 1.3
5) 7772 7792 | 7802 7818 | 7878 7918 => 0.9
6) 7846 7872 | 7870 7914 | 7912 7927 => 1.4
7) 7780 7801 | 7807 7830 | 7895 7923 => 2.5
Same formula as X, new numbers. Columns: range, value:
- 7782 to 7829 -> 4.06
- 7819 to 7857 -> 3.32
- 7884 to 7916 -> 4.12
